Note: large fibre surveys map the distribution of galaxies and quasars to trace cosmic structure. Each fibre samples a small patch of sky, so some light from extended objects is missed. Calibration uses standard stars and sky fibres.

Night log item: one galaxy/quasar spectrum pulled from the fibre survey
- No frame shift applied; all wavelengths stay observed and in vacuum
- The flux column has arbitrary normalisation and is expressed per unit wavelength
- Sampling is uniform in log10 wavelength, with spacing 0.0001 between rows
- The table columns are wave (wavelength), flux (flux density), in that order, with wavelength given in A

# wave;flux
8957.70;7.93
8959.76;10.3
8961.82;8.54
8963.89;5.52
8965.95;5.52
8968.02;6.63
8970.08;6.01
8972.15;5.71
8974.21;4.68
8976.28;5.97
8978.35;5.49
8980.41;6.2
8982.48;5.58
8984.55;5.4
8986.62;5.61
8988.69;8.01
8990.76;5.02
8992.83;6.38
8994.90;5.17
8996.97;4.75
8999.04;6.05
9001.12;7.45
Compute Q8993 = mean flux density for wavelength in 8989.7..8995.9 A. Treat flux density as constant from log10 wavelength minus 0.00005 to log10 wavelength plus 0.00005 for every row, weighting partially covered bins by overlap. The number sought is 5.54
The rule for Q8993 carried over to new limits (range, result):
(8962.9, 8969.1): 5.9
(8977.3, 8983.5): 5.76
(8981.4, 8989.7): 6.14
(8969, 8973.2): 5.87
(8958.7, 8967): 7.47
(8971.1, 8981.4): 5.61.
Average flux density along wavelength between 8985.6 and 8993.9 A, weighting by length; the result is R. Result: 6.25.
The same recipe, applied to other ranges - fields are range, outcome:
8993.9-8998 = 4.96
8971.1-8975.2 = 5.21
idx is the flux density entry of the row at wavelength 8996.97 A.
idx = 4.75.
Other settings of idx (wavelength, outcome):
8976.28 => 5.97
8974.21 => 4.68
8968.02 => 6.63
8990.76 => 5.02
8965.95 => 5.52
